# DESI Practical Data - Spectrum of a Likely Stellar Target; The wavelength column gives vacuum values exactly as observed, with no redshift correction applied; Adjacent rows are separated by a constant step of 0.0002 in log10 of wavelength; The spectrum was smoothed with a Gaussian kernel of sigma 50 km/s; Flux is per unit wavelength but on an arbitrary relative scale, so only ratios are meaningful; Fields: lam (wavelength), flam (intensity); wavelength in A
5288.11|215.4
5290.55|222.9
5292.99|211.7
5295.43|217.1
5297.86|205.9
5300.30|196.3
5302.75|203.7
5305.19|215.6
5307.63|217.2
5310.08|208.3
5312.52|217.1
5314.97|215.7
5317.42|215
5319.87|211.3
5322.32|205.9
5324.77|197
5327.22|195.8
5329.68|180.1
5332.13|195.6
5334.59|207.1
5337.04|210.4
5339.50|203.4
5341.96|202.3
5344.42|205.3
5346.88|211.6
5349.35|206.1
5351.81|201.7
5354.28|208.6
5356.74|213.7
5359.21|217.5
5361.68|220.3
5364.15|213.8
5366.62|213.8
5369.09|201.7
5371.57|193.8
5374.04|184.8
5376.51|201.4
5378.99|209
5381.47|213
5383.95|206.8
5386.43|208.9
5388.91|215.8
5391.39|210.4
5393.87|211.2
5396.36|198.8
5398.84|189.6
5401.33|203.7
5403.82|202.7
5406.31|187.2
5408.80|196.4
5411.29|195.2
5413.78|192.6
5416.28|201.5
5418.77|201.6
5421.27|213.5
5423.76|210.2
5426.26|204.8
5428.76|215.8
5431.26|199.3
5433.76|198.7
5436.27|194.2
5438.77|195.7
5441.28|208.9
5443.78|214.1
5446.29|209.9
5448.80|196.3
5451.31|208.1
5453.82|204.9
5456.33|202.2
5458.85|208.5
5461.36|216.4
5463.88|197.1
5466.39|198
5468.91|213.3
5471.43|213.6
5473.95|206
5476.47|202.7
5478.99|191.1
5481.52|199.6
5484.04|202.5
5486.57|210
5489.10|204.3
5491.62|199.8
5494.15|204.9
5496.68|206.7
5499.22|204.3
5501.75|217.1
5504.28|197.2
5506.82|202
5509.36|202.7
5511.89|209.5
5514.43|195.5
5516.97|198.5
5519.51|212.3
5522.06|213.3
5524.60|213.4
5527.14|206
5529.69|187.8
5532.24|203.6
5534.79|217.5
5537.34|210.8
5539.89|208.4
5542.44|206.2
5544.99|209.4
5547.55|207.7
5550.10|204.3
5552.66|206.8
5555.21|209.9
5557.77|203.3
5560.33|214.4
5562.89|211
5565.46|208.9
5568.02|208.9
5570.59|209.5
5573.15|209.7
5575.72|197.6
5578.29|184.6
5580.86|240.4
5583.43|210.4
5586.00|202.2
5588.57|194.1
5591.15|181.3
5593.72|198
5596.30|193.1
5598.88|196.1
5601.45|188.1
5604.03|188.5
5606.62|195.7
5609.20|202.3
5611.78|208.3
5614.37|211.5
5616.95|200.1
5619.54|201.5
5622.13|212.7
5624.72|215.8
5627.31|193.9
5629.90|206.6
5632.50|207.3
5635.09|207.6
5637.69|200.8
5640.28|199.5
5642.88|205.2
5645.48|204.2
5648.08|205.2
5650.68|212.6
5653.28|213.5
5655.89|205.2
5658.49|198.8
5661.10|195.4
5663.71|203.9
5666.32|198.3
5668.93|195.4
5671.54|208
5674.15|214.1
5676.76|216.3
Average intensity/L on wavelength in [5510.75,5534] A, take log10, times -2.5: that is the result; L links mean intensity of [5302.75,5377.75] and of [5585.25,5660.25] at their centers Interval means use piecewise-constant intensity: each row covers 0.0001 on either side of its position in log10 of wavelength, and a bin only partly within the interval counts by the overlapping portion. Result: -0.007 mag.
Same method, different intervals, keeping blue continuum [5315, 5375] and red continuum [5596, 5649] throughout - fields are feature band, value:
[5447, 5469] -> 0.00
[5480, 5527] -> -0.01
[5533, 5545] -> -0.04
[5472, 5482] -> 0.02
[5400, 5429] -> 0.02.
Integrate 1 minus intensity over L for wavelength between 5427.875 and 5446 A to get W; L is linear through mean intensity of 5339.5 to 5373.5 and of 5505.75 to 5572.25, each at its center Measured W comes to 0.3 A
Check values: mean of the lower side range 208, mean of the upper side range 207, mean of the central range 204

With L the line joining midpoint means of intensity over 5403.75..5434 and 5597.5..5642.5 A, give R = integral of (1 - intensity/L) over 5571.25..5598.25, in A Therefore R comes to 0.1 A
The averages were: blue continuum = 202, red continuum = 202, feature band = 201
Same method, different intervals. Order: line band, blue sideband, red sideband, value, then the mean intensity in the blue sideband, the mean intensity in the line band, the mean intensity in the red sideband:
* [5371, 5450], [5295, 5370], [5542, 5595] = 1.58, 208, 203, 206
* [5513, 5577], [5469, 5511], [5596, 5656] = -0.97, 204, 207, 203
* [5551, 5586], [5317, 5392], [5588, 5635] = -1.33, 206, 209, 200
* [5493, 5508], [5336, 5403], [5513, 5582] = 0.12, 207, 205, 207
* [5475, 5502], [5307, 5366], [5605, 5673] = 0.31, 207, 203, 204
